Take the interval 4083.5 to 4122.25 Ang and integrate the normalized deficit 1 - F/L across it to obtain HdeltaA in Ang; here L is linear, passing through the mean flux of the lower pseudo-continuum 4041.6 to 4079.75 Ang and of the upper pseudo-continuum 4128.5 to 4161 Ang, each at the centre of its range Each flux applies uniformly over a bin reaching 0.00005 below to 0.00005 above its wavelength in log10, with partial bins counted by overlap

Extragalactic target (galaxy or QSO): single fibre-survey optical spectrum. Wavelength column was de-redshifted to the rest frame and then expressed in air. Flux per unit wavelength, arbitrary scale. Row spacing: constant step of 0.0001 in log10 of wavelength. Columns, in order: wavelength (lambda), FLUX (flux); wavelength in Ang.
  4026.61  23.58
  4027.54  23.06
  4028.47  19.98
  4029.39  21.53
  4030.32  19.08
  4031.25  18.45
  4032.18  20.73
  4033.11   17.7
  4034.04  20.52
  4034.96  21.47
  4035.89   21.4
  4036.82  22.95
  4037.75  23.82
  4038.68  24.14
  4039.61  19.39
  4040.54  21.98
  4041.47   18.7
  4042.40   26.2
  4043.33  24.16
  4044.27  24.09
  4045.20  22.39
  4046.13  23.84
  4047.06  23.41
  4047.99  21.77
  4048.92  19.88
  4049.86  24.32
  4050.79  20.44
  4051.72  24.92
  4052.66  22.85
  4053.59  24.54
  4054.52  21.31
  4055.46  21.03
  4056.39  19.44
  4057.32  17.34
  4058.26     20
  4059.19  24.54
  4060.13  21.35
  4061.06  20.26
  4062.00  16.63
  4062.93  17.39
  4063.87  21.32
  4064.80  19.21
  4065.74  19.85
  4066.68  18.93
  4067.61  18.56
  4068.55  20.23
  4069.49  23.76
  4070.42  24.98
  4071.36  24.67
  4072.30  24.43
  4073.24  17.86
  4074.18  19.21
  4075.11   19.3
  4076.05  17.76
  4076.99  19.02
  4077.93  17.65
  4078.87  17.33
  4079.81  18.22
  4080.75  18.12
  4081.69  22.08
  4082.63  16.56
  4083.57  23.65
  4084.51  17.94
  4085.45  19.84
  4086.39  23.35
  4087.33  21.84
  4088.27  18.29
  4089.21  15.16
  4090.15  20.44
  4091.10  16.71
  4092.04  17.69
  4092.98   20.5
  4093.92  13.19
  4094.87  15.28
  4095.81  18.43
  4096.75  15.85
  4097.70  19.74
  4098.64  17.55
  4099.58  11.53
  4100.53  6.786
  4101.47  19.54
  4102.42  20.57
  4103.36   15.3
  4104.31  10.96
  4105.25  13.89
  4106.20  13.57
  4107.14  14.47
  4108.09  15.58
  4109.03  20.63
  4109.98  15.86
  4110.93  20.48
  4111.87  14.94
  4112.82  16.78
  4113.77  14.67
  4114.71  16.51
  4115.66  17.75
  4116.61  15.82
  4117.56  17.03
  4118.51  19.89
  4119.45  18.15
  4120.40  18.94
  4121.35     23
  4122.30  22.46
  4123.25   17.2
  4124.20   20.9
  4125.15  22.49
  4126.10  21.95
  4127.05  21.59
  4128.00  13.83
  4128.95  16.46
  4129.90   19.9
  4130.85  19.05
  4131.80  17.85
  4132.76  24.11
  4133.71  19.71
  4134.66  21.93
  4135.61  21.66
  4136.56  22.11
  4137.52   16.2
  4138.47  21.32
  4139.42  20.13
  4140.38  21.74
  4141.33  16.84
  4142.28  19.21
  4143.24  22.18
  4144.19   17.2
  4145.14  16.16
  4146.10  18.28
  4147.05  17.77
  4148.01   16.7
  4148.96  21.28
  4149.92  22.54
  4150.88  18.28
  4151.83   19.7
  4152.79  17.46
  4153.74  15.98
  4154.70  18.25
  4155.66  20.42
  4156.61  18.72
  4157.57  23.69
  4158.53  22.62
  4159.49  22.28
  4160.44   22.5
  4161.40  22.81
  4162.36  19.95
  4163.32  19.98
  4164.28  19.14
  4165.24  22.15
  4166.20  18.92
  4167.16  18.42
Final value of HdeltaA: 6.0 Ang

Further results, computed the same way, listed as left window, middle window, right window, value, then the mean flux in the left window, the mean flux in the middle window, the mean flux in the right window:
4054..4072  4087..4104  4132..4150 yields 2.9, 20.6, 16.8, 19.8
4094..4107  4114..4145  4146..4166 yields -3.0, 15.2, 19.5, 20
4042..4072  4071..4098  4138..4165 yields 2.8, 21.7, 18.9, 19.8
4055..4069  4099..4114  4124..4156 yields 3.2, 19.7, 15.4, 19.4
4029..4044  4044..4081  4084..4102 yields -2.3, 21.4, 20.8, 17.4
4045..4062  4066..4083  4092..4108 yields -0.9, 21.7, 19.9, 15.5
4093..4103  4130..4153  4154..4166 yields -0.2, 16.1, 19.6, 20.9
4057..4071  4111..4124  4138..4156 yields 0.9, 20.4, 18.1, 19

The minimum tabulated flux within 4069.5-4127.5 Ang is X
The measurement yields 6.786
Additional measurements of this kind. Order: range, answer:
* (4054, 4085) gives 16.56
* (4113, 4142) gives 13.83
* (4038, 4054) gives 18.7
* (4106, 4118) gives 13.57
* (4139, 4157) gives 15.98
